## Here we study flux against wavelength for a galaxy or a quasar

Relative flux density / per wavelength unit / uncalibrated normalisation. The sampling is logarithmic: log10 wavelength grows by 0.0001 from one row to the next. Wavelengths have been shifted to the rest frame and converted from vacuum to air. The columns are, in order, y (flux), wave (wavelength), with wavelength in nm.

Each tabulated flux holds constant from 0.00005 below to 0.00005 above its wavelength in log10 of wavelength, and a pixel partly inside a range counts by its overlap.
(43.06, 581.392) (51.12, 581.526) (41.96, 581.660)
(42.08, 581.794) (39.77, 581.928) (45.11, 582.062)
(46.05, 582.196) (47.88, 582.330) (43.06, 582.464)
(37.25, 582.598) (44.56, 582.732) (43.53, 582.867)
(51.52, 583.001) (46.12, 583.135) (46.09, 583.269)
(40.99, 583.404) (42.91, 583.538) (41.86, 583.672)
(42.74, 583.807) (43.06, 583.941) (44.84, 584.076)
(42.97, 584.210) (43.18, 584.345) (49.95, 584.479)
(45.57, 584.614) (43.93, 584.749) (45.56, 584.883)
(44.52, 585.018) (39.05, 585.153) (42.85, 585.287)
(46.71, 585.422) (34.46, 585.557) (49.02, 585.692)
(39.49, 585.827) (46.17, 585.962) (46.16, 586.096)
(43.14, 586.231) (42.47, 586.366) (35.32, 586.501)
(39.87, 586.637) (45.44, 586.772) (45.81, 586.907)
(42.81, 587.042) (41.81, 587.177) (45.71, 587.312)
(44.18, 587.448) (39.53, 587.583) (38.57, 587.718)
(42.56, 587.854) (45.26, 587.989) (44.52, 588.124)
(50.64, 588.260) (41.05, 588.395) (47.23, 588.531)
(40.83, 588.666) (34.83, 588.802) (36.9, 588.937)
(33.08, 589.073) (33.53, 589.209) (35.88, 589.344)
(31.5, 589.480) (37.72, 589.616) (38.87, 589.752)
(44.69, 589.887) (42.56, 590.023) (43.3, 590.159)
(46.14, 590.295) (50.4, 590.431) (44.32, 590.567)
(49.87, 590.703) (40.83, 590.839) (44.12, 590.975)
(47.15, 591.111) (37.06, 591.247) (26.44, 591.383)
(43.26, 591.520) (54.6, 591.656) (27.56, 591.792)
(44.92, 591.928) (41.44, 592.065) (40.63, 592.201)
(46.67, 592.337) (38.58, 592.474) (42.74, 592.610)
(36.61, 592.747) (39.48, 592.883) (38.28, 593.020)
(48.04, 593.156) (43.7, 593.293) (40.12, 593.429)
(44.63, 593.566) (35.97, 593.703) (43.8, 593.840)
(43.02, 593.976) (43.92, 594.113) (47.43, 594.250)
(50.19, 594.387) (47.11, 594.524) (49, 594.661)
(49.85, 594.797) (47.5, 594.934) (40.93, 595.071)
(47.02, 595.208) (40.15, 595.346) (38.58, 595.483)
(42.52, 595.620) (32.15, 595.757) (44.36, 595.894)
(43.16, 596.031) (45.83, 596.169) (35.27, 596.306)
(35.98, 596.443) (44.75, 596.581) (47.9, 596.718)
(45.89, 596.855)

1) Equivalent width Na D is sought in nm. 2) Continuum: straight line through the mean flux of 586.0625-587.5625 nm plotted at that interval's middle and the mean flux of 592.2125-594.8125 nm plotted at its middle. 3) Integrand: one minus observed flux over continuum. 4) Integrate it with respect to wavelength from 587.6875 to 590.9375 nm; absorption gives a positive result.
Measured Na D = 0.11 nm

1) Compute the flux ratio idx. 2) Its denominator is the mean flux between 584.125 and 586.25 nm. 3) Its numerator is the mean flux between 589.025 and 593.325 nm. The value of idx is 0.93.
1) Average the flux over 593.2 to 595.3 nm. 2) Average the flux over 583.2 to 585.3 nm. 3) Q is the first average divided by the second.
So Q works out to 1.0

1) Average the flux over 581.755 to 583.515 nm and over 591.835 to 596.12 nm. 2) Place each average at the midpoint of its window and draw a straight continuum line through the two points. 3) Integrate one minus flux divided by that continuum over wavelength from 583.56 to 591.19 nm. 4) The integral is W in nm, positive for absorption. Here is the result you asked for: 0.19 nm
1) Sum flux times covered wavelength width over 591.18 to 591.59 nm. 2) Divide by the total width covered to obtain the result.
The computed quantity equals 35.6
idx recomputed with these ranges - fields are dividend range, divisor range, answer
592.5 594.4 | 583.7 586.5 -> 0.97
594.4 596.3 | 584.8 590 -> 1.05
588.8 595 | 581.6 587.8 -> 0.97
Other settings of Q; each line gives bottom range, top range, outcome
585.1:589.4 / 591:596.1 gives 1.02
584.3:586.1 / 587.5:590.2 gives 0.91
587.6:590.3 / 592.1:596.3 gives 1.06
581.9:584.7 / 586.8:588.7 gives 0.99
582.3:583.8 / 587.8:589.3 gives 0.93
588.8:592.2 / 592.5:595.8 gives 1.06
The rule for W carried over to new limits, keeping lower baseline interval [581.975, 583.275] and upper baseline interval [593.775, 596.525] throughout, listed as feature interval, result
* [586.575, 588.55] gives 0.035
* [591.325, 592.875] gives 0.121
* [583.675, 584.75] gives 0.009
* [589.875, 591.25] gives -0.030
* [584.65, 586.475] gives 0.058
